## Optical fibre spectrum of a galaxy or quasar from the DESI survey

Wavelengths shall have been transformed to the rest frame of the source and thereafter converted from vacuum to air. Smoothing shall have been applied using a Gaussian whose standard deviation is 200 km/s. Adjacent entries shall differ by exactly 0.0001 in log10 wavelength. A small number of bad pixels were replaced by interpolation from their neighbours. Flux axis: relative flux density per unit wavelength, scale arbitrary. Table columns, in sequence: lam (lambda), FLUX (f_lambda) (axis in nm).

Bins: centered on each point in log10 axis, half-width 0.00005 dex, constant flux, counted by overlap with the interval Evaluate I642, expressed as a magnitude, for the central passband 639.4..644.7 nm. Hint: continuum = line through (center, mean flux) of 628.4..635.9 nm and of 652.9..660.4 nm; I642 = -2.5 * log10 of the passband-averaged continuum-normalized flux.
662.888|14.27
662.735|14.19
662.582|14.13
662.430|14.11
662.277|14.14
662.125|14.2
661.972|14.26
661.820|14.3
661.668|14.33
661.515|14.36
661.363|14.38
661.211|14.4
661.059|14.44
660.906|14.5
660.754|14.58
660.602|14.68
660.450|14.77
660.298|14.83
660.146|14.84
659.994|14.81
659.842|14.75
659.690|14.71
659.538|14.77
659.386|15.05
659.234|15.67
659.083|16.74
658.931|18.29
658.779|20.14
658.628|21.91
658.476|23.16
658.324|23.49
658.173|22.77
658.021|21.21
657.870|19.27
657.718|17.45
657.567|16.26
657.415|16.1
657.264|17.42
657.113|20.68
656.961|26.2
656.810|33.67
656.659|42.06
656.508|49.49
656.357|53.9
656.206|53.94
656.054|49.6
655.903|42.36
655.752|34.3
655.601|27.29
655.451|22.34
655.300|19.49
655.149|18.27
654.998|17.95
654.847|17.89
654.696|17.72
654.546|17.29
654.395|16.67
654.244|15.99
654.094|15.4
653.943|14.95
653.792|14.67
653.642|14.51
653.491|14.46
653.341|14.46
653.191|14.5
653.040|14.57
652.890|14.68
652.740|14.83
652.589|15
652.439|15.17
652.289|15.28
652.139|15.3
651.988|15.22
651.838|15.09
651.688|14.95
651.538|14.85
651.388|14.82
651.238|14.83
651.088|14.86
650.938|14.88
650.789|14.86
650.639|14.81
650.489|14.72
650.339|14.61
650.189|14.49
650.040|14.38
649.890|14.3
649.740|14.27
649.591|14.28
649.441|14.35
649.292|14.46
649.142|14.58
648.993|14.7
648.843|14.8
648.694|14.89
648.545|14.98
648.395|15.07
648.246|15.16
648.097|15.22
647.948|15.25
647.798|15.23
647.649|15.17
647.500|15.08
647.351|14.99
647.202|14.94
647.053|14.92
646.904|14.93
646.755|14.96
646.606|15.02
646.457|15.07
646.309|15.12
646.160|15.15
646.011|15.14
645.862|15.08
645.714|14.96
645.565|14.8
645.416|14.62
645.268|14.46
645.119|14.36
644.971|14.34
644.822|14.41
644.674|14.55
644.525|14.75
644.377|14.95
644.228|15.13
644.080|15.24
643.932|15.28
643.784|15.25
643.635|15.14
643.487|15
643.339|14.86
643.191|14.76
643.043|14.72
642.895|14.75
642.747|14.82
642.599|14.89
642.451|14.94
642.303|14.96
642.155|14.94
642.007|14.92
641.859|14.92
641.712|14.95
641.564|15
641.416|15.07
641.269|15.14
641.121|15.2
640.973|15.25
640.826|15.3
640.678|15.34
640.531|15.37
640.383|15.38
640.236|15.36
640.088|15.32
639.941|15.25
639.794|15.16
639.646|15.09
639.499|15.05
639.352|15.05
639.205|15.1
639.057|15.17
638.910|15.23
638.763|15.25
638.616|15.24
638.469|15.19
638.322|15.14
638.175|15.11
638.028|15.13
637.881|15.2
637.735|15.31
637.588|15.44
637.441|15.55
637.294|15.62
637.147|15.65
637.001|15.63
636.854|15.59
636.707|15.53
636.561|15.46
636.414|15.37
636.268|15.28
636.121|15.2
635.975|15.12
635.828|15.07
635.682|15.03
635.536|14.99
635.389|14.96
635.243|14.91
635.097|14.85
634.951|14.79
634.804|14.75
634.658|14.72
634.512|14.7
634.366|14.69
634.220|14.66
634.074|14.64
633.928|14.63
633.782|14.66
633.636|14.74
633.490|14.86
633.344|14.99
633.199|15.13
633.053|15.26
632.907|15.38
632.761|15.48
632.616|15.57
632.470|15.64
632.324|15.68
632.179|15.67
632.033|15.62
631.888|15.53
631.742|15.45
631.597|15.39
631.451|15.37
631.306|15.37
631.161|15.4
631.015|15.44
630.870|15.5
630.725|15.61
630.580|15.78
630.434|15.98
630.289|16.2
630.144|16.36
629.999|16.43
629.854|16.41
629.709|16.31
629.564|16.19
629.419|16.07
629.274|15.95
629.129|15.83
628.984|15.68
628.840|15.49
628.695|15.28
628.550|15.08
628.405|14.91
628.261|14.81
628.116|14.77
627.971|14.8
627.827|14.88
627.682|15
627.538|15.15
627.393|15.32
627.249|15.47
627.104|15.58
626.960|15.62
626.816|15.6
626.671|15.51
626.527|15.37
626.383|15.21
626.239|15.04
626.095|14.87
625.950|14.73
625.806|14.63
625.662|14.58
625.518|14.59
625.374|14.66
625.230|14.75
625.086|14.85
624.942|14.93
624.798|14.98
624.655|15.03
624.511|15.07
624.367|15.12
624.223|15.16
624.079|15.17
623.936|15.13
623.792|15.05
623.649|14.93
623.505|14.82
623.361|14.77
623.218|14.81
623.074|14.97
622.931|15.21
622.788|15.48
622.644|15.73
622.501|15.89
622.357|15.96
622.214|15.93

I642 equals 0.199 mag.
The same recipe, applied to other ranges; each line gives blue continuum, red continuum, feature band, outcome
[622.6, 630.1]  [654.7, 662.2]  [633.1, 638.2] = 0.140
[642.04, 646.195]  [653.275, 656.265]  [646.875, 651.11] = 0.240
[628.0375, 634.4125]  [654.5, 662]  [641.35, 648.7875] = 0.249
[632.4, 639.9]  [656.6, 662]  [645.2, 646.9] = 0.102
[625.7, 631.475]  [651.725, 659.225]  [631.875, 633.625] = 0.077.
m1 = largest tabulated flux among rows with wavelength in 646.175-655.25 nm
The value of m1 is 18.27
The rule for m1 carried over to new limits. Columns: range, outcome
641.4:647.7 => 15.28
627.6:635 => 16.43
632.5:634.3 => 15.57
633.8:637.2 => 15.65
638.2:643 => 15.38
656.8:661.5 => 33.67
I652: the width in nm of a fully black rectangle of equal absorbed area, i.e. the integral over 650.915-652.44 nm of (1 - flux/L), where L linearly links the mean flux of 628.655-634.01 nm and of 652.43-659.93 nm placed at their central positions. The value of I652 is 0.431 nm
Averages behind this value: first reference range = 15.6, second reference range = 22.1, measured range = 15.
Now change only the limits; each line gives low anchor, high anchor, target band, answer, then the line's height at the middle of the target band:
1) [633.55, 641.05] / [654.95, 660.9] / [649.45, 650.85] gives 0.41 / 20.5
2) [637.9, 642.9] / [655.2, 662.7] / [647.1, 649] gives 0.29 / 17.8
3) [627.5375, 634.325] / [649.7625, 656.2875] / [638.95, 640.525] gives 0.14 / 16.7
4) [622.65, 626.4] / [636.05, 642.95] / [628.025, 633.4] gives -0.19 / 15.1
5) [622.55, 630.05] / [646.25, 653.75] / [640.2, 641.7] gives -0.02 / 15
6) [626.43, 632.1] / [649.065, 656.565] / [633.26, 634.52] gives 0.12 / 16.3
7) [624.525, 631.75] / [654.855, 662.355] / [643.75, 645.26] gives 0.32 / 18.8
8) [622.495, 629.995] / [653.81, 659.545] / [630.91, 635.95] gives 0.65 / 17.4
